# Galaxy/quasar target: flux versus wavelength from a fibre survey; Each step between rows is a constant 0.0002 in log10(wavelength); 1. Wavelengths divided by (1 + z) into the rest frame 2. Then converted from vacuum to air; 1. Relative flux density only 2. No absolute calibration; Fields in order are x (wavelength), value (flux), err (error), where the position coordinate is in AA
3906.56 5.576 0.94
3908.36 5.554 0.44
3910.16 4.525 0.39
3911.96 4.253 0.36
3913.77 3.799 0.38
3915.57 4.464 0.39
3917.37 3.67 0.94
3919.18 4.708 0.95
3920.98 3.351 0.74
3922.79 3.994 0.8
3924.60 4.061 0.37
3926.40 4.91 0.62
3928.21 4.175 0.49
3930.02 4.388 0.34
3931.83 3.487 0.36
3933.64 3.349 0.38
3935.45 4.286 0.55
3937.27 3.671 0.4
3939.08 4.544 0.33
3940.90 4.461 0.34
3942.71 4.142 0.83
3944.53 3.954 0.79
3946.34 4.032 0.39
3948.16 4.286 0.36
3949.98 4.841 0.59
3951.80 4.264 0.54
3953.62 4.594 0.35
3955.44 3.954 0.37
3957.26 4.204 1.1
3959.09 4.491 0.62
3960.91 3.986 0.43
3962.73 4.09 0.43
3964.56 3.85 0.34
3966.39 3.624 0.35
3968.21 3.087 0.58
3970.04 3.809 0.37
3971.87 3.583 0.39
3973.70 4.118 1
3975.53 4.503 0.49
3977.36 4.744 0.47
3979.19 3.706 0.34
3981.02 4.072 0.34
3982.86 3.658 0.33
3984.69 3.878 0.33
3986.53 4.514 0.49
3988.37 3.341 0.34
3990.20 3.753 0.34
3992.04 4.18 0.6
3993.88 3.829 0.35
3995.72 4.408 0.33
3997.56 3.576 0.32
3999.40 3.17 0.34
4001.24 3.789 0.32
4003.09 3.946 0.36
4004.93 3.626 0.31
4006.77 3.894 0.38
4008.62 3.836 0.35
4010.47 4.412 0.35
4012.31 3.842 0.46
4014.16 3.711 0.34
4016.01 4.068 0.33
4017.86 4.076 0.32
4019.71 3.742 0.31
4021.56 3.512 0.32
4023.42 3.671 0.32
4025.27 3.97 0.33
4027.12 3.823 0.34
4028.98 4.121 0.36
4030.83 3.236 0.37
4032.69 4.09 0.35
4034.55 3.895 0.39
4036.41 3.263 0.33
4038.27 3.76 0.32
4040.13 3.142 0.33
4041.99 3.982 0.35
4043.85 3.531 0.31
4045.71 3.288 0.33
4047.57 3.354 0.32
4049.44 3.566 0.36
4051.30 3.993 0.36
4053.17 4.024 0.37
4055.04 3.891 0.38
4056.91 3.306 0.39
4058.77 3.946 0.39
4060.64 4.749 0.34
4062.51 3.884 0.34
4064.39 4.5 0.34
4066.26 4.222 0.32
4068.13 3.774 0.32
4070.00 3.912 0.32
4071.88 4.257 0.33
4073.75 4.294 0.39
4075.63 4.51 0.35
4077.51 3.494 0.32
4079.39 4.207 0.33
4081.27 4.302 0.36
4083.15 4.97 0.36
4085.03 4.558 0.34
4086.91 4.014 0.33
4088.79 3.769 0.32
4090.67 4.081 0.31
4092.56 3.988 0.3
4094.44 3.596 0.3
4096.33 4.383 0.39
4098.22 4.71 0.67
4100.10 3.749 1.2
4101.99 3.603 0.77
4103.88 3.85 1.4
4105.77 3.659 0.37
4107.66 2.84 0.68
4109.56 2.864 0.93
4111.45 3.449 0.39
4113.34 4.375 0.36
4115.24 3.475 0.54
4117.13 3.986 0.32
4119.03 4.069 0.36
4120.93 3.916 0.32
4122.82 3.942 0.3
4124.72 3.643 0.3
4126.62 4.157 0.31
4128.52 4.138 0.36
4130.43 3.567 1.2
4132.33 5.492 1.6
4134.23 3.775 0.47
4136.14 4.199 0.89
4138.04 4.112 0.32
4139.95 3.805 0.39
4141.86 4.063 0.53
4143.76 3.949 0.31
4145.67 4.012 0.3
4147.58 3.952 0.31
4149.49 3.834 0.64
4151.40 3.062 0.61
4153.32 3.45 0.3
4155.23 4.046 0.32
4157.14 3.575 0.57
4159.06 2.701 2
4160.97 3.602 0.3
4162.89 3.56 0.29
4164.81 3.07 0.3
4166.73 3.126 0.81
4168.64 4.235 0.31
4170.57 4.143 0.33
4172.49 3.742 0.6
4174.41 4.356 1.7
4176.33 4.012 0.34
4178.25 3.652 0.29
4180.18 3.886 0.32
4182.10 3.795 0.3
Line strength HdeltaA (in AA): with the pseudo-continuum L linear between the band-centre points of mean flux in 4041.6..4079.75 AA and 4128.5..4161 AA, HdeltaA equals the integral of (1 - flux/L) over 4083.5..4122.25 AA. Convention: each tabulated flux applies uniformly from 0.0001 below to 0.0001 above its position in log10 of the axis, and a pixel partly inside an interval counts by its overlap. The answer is 0.3 AA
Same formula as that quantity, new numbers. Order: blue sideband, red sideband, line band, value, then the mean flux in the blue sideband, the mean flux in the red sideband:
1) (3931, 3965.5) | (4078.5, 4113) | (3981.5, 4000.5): 1.1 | 4.13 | 3.93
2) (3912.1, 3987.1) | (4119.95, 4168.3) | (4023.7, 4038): 0.7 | 4.08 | 3.8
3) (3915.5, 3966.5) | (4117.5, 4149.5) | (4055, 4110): 0.8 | 4.13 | 4.04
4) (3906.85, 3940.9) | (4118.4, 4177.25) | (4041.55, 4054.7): 1.1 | 4.21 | 3.85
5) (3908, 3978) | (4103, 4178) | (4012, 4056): 2.7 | 4.14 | 3.79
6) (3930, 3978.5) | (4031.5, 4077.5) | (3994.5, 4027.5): 1.0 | 4.08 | 3.87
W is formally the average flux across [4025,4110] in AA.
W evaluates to 3.9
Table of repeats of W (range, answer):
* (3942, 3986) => 4.06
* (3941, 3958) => 4.26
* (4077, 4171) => 3.86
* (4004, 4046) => 3.77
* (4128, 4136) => 4.24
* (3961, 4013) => 3.89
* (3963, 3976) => 3.79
